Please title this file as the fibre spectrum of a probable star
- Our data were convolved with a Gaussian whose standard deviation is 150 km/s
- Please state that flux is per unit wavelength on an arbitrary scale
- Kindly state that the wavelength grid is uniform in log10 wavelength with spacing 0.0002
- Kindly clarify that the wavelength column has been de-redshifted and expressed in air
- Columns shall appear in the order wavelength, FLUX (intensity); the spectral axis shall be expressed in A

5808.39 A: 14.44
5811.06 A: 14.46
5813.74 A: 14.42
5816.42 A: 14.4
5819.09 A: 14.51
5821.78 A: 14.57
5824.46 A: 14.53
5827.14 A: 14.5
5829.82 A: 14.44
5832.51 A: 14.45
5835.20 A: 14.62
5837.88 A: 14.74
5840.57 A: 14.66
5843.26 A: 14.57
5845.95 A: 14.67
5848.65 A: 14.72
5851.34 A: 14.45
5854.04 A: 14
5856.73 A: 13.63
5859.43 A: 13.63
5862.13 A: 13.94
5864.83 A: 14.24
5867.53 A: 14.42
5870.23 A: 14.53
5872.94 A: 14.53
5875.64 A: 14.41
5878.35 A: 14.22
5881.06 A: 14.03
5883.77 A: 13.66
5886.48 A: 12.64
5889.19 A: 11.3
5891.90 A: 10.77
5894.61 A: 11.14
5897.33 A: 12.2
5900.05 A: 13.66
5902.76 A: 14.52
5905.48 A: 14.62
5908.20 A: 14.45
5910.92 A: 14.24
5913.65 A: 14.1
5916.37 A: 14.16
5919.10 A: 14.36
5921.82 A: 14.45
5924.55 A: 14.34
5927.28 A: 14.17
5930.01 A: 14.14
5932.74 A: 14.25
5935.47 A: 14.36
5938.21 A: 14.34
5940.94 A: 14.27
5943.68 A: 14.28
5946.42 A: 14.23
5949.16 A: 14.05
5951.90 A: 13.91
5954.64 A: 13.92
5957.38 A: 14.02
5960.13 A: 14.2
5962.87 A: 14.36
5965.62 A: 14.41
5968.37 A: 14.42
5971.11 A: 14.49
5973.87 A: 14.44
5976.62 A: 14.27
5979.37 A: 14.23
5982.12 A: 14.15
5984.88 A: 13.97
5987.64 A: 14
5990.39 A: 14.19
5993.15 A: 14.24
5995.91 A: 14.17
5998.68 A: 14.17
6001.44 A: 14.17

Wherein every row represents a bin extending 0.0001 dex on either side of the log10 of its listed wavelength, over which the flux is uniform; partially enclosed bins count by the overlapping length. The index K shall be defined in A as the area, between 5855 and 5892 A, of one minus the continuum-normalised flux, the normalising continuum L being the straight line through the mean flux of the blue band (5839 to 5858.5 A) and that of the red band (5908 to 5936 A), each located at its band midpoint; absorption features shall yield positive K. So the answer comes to 1.7 A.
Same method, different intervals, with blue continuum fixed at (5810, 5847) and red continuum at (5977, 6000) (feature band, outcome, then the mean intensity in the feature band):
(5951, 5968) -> 0.1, 14.2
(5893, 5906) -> 1.2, 13.1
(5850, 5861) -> 0.4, 13.9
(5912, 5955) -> 0.2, 14.2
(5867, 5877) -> 0.0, 14.5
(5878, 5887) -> 0.5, 13.7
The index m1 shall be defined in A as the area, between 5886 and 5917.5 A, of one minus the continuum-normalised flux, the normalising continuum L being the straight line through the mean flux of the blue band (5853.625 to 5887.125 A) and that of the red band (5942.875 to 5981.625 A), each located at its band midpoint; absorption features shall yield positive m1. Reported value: 2.1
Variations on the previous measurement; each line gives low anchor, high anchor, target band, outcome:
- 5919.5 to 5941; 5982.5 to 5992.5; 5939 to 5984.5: -0.15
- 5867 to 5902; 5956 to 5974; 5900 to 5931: -1.53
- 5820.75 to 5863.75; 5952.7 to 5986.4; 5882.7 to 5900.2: 2.75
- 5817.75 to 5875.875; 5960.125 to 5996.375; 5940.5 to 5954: 0.16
